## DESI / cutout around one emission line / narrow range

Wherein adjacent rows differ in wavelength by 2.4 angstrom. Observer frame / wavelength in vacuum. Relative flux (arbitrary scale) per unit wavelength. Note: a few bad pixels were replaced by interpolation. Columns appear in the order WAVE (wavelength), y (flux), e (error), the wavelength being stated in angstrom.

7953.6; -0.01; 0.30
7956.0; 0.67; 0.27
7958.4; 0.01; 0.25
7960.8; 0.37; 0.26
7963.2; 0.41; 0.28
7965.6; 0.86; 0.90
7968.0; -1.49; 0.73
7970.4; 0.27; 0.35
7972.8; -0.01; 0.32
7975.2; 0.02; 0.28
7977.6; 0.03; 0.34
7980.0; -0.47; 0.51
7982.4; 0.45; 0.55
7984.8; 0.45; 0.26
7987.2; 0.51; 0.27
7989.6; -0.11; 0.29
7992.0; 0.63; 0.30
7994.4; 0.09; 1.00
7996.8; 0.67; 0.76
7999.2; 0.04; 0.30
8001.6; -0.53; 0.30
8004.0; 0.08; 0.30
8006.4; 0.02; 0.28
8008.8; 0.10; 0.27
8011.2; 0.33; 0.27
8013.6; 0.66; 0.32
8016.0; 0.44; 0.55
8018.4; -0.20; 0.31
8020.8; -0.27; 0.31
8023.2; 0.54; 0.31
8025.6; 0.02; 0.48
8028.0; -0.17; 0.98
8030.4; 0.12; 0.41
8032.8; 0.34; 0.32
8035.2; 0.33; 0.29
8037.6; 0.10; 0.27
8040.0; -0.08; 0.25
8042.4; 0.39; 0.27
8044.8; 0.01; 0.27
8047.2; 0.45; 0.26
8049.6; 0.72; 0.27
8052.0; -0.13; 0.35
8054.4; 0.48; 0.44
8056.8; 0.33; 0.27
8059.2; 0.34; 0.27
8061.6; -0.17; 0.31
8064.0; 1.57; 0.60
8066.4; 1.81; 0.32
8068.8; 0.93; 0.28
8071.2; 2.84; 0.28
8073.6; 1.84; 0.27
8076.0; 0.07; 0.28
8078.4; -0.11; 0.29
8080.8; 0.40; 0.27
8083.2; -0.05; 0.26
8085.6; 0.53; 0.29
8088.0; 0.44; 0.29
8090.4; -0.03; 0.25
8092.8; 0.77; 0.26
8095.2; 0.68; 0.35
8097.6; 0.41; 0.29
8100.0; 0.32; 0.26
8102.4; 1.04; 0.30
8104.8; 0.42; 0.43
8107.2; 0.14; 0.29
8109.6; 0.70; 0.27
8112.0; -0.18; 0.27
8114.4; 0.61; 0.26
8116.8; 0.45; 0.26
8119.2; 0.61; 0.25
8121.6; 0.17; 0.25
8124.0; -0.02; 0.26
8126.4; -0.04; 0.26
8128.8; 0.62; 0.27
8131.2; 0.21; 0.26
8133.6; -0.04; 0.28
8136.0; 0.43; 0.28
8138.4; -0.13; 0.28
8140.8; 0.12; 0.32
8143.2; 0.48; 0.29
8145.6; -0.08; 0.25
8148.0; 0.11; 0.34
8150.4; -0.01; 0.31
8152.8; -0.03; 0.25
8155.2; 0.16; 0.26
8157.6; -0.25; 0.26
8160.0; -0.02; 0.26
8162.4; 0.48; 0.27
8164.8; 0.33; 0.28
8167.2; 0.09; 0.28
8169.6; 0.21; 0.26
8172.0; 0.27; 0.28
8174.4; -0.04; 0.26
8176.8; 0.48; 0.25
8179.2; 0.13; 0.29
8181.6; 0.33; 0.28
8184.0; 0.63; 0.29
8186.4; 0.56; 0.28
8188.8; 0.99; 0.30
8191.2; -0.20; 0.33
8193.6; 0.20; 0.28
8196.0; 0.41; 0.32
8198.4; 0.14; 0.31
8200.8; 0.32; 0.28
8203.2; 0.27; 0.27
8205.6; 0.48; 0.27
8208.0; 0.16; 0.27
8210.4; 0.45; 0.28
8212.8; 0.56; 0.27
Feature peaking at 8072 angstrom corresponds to [O II]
